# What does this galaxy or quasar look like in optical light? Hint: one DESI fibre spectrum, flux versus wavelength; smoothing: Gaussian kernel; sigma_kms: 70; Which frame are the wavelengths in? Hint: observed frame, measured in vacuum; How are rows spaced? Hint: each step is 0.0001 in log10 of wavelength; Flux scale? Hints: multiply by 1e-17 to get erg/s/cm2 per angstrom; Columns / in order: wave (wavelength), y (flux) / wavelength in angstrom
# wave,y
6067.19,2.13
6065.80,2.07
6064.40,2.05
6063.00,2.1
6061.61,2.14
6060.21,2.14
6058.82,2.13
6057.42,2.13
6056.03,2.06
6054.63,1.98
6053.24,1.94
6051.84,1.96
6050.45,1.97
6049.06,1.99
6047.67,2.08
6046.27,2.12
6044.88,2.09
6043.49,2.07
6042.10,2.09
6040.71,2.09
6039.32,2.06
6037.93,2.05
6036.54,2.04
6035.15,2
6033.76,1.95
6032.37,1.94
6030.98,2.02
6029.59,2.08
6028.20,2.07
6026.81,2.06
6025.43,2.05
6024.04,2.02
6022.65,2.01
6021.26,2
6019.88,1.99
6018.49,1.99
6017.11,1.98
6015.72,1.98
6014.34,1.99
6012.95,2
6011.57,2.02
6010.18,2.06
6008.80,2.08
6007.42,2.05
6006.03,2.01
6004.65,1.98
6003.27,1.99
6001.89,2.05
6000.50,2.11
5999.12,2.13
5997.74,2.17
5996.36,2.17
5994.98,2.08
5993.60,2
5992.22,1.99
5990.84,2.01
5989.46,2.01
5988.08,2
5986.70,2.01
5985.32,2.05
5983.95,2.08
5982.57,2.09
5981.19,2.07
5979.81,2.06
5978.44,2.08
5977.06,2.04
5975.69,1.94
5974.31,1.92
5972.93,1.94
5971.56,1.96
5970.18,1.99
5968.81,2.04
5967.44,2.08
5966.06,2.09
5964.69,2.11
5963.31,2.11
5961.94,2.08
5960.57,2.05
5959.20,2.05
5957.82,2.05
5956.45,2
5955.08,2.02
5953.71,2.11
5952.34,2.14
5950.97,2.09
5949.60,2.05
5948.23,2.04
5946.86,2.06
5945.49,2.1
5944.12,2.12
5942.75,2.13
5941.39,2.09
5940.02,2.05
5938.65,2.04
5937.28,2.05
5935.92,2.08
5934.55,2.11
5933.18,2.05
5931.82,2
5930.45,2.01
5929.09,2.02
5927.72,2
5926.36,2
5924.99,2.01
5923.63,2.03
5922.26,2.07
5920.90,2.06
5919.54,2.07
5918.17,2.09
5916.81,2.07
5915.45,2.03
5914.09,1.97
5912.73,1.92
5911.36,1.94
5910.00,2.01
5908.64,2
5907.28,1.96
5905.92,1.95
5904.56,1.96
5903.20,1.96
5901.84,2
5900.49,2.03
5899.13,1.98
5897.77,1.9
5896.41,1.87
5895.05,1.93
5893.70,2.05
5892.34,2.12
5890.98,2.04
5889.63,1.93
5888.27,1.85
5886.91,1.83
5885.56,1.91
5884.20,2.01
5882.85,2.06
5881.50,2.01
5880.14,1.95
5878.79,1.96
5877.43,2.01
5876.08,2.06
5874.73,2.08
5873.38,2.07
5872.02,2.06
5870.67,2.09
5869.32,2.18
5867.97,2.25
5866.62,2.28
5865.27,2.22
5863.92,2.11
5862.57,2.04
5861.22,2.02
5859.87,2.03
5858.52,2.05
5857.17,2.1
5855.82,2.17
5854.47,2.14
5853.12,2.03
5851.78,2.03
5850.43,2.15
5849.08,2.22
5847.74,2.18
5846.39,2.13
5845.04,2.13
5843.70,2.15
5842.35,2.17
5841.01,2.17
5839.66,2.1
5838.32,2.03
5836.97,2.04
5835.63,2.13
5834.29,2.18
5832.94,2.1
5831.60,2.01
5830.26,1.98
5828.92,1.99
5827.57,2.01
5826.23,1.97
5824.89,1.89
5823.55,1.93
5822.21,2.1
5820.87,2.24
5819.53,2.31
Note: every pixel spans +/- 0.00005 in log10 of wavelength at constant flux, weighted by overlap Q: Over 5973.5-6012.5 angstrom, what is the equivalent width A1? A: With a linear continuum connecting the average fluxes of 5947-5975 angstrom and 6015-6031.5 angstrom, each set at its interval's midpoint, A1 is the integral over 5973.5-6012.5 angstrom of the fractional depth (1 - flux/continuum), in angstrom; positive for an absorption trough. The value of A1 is -0.2 angstrom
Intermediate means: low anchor 2.05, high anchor 2.02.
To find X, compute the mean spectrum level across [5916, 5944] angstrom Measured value 2.05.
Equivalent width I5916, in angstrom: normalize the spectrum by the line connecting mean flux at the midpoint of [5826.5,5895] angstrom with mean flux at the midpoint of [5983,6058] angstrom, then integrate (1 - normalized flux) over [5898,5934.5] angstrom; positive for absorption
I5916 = 0.89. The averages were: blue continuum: 2.07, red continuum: 2.04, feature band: 2.01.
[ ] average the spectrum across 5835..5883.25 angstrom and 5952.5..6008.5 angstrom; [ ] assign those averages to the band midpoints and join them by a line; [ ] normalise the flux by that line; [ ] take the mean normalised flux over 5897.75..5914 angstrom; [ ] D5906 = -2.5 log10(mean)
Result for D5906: 0.06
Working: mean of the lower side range 2.1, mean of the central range 1.97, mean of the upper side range 2.05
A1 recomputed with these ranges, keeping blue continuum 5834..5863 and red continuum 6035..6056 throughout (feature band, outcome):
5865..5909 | 1.7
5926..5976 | 0.5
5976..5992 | 0.1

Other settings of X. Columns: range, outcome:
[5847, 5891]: 2.06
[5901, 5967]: 2.04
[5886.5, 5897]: 1.96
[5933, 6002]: 2.06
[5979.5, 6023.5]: 2.04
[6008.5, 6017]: 2.02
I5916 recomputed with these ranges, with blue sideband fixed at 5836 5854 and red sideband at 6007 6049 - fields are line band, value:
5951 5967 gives -0.07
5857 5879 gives 0.11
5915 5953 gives 0.32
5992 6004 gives -0.19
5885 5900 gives 1.06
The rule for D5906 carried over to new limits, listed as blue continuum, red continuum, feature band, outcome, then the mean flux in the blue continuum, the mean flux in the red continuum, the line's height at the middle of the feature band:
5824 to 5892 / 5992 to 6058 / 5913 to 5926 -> 0.01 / 2.07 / 2.04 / 2.05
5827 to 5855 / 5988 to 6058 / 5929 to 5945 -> 0.00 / 2.1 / 2.03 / 2.06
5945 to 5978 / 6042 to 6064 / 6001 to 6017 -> 0.02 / 2.04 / 2.06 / 2.05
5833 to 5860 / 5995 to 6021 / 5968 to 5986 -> 0.02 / 2.12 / 2.04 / 2.06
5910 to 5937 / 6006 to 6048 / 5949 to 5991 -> -0.01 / 2.03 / 2.03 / 2.03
